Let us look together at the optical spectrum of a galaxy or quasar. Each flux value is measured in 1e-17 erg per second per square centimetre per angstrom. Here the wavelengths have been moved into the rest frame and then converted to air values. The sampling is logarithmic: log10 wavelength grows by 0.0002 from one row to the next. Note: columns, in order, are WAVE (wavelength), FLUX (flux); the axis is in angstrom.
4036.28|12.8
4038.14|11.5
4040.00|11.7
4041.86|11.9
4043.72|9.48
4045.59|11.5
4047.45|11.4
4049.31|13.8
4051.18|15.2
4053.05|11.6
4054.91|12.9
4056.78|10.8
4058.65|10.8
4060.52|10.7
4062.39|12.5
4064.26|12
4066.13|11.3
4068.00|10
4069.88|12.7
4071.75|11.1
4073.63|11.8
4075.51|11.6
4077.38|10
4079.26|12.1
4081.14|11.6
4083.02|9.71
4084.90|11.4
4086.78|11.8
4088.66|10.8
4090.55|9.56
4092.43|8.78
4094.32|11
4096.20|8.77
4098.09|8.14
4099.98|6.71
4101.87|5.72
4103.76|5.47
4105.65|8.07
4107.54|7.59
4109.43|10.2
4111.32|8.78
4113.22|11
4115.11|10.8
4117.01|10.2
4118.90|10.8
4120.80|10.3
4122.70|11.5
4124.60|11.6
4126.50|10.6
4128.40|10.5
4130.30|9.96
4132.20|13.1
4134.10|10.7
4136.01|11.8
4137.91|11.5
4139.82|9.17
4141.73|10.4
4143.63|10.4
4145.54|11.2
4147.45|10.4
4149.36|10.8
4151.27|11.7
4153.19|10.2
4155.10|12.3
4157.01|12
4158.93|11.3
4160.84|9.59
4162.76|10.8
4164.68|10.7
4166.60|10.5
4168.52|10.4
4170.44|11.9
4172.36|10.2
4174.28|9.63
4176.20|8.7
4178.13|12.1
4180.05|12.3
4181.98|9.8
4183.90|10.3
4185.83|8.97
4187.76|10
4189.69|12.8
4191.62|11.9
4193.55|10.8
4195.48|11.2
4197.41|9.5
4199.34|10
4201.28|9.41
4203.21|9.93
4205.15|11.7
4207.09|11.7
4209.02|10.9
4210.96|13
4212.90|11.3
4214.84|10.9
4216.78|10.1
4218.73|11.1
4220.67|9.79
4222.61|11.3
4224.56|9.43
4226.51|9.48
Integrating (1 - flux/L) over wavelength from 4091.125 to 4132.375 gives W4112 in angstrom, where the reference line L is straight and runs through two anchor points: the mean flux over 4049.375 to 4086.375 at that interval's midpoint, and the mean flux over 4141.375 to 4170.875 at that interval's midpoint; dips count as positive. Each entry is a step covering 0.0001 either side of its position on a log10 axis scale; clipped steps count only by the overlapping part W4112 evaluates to 6.6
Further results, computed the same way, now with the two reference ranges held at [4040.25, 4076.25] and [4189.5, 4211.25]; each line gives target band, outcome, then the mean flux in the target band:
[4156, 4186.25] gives 1.4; 10.6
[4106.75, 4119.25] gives 1.7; 9.9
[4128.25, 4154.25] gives 1.0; 10.9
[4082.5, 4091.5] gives 0.7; 10.7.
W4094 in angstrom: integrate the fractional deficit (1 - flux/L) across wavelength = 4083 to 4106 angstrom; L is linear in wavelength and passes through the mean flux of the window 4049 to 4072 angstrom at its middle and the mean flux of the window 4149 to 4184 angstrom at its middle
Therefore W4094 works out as 5.3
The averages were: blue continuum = 11.9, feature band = 8.9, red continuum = 10.8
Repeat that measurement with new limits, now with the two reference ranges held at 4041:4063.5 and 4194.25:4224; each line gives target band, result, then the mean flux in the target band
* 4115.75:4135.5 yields 0.7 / 10.9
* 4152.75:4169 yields 0.3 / 10.9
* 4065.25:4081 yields 0.5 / 11.3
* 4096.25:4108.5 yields 4.7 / 7.08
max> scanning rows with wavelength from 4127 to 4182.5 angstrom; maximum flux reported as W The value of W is 13.1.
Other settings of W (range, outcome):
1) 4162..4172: 11.9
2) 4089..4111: 11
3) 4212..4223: 11.3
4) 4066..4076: 12.7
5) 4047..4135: 15.2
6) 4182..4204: 12.8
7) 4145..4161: 12.3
